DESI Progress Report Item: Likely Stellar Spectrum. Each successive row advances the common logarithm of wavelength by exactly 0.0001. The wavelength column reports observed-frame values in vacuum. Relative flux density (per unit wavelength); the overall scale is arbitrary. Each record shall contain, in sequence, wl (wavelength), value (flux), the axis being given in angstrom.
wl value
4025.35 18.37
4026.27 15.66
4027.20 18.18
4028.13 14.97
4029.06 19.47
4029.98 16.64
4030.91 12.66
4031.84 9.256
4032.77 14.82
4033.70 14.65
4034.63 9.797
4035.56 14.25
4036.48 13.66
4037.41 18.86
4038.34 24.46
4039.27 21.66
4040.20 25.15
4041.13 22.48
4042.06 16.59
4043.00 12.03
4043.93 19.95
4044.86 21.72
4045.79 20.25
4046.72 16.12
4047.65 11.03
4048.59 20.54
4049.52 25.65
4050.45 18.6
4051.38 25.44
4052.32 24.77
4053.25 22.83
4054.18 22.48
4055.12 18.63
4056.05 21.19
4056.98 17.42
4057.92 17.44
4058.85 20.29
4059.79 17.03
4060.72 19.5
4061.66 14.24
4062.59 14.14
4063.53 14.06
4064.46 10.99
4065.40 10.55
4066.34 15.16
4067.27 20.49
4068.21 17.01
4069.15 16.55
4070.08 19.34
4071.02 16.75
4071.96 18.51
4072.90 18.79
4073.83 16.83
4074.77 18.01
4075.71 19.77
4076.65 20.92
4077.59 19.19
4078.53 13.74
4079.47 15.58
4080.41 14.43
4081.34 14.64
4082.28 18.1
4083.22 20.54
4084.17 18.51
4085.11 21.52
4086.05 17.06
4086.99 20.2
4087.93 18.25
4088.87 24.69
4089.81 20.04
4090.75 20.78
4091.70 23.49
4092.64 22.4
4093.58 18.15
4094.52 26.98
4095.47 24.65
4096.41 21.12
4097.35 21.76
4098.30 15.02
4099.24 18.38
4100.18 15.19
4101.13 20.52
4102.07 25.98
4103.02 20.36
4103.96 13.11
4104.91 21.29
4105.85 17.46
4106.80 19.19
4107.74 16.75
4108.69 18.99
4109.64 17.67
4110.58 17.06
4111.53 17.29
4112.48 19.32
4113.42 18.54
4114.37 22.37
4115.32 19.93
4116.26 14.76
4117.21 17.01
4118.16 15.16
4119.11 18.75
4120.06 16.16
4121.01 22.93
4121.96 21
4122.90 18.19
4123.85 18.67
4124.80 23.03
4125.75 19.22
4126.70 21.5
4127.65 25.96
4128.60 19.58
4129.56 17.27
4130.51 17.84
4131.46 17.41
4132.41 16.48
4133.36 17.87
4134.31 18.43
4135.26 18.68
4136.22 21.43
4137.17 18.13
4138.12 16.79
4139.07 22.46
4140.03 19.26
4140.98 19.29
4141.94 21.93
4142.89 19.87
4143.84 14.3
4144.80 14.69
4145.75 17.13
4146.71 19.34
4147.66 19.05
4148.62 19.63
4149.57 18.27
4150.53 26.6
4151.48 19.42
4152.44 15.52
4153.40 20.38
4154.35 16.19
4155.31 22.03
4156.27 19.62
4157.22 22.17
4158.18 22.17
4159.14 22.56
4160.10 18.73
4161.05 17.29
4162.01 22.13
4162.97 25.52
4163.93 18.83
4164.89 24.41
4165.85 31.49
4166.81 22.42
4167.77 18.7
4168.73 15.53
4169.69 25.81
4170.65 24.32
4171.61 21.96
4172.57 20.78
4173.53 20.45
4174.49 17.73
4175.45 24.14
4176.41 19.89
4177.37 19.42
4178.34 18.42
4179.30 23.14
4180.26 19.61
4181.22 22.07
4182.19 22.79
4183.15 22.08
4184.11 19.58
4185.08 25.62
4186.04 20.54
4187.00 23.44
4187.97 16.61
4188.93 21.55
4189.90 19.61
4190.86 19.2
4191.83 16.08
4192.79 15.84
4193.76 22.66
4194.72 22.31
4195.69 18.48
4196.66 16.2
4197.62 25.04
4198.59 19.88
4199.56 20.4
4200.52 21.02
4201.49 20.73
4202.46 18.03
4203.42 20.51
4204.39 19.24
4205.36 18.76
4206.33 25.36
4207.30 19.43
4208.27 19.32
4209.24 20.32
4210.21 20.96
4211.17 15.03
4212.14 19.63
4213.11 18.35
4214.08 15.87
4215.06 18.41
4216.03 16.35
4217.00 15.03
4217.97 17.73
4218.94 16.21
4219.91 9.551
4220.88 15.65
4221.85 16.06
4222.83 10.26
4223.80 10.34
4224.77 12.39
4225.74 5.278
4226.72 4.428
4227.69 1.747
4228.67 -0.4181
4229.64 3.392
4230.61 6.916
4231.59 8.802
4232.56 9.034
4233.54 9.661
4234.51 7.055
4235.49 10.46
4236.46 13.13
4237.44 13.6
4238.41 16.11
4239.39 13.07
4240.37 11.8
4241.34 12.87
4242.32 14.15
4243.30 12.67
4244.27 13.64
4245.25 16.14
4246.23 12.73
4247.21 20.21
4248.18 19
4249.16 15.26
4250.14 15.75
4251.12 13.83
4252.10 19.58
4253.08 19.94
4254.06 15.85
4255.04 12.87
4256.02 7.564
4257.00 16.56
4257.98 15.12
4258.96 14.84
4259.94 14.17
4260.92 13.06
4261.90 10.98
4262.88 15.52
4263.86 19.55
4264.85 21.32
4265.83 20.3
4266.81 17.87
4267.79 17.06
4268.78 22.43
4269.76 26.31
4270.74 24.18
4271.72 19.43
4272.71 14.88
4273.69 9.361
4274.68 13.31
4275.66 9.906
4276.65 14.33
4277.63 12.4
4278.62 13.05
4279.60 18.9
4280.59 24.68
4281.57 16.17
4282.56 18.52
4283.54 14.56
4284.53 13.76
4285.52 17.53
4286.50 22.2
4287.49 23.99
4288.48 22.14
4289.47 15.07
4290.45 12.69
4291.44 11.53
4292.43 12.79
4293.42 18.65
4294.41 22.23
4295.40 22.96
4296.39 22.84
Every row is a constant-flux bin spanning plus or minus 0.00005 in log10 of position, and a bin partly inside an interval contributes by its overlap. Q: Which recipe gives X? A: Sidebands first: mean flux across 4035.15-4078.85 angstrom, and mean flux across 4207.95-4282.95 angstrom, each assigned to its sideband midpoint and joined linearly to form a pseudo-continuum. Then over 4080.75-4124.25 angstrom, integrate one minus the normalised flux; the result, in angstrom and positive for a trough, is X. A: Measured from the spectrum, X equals -4.6 angstrom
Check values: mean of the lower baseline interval 18.4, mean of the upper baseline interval 14.5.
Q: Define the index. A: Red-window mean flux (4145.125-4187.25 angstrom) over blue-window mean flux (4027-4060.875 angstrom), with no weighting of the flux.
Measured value 1.14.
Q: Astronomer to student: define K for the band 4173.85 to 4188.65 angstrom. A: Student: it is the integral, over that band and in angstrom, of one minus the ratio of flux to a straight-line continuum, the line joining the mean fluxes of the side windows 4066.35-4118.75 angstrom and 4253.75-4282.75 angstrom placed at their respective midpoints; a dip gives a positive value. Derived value -2.9 angstrom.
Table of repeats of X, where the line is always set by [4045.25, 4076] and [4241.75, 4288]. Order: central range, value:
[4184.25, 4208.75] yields -4.5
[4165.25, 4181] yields -3.9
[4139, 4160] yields -2.5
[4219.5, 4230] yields 5.4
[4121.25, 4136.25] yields -1.6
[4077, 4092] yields -0.6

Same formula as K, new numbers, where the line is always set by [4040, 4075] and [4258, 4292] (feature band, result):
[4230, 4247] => 5.1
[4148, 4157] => -1.1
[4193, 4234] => 4.7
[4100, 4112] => -0.4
